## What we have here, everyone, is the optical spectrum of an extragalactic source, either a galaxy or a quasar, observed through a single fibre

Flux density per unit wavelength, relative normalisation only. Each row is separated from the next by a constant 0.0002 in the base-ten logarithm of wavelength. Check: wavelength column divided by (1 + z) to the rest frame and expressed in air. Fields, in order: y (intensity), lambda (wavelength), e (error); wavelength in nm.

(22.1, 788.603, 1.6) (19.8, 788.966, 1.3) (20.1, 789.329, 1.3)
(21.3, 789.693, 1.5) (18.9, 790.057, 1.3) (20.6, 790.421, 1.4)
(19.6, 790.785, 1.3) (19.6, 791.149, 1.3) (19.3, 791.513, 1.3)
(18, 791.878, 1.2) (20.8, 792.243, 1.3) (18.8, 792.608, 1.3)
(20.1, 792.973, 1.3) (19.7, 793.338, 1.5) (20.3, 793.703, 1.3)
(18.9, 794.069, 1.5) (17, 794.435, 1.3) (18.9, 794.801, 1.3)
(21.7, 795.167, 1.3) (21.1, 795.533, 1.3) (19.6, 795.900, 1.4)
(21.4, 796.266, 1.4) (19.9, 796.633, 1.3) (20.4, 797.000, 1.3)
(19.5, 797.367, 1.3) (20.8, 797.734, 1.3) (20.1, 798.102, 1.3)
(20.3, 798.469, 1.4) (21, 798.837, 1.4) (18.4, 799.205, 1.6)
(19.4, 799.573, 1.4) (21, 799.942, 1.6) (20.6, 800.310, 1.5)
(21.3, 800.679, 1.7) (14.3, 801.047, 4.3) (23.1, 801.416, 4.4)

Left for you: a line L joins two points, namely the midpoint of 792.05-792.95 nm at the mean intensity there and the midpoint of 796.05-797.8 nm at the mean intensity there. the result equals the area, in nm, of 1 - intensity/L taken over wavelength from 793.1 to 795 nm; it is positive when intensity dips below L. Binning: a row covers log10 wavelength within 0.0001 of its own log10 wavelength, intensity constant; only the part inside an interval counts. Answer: 0.09 nm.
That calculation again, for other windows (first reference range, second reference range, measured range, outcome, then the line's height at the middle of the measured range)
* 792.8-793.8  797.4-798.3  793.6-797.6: 0.055 nm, 20.2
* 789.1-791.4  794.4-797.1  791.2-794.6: 0.141 nm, 20.1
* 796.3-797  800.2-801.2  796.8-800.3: -0.097 nm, 19.6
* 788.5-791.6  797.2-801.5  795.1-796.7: -0.059 nm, 20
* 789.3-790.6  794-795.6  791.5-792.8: 0.043 nm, 19.9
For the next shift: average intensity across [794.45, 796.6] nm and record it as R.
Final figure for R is 20.2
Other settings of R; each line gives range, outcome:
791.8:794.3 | 19.5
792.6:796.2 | 19.7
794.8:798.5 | 20.4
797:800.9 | 20.2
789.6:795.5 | 19.6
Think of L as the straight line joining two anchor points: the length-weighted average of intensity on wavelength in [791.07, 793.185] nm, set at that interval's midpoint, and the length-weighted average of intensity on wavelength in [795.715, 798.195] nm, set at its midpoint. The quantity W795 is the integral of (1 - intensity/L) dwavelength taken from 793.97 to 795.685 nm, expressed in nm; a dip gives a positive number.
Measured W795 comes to 0.03 nm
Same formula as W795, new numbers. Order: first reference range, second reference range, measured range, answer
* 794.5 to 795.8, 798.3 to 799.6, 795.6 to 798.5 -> -0.04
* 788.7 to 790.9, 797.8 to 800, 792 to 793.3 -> 0.02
